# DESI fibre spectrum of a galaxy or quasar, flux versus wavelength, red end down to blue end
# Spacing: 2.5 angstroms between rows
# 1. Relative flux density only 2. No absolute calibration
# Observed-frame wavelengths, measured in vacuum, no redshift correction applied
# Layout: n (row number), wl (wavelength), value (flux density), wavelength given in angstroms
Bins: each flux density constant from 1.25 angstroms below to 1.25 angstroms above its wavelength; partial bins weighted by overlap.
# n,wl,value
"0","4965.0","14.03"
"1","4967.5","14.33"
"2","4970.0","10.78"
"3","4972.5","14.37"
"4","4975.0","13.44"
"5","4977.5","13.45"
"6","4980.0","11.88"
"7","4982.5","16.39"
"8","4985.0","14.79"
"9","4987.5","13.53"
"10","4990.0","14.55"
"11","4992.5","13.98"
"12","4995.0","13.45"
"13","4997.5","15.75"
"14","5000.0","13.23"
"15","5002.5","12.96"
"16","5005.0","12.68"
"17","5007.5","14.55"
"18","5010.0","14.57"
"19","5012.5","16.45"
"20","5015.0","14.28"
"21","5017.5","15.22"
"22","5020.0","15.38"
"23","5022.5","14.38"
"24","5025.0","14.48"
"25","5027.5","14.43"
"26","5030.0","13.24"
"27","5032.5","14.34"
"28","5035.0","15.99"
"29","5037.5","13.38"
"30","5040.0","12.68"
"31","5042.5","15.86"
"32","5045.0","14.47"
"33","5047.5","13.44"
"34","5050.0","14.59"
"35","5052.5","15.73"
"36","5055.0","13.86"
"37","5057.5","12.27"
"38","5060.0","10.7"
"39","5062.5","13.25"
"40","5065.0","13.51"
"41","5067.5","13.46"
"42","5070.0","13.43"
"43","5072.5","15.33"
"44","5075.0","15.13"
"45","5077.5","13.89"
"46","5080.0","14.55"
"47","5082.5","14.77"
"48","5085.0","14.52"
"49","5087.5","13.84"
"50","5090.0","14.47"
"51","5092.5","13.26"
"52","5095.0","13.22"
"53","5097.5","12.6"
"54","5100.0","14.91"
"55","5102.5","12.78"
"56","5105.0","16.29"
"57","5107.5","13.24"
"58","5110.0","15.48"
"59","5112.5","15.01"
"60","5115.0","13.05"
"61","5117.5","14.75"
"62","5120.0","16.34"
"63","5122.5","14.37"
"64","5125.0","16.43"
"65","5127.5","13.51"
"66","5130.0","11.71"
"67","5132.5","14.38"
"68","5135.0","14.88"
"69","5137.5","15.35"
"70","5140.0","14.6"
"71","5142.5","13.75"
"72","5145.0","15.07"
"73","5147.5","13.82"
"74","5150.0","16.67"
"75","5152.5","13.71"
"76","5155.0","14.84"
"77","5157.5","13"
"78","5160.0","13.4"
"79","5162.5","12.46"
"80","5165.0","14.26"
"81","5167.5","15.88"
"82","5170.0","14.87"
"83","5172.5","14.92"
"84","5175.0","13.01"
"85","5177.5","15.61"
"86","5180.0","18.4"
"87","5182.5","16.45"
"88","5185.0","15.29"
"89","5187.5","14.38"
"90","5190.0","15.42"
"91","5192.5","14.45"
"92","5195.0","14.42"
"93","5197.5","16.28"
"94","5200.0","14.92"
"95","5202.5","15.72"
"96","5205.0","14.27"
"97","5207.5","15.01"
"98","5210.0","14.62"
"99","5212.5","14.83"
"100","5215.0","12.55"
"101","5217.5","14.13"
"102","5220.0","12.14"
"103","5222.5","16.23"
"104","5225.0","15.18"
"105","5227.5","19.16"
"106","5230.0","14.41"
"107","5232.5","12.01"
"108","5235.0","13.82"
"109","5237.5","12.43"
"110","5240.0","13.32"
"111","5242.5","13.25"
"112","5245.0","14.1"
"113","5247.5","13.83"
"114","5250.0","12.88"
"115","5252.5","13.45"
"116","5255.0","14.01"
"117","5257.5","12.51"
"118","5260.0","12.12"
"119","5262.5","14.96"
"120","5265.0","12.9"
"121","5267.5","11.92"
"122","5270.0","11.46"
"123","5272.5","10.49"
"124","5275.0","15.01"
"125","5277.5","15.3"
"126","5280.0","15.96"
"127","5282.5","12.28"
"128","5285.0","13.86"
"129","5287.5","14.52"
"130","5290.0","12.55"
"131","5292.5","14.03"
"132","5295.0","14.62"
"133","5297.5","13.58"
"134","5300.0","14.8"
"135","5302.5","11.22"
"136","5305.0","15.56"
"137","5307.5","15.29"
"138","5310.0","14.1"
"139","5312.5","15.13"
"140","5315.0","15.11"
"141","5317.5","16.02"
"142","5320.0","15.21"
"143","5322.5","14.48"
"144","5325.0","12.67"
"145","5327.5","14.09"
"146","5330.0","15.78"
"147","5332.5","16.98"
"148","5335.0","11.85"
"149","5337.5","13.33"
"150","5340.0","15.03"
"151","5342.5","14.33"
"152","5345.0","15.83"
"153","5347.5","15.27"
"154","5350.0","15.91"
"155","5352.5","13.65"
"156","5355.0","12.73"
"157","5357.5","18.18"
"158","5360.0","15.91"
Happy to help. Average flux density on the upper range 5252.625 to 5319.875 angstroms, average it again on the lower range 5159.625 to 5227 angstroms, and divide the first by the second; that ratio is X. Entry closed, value 0.93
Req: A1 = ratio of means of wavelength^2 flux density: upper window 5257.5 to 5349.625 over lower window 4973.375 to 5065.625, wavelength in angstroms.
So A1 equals 1.1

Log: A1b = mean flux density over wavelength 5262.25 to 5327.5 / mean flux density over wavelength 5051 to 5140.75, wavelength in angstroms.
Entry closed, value 1.0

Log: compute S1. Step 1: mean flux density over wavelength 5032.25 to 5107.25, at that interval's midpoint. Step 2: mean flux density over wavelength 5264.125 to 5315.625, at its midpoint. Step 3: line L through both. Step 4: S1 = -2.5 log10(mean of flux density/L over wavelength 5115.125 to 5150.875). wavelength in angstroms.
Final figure -0.05 mag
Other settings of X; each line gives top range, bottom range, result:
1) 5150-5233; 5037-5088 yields 1.06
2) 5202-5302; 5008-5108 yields 0.98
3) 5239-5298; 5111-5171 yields 0.93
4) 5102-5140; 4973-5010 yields 1.04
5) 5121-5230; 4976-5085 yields 1.04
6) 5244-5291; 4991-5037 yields 0.93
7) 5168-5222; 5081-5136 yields 1.04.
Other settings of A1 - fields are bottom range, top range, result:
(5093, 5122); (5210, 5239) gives 1.04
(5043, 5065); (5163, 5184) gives 1.18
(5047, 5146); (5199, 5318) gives 1.05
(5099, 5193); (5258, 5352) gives 1.03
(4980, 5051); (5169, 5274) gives 1.07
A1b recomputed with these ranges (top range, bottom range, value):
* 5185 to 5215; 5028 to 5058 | 1.05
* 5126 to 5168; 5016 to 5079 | 1.01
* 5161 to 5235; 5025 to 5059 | 1.05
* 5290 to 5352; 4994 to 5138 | 1.02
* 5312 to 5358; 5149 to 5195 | 1.00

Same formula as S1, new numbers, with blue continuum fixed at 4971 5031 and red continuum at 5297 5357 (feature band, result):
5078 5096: 0.016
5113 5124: -0.027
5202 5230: -0.030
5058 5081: 0.050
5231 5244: 0.114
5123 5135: 0.017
